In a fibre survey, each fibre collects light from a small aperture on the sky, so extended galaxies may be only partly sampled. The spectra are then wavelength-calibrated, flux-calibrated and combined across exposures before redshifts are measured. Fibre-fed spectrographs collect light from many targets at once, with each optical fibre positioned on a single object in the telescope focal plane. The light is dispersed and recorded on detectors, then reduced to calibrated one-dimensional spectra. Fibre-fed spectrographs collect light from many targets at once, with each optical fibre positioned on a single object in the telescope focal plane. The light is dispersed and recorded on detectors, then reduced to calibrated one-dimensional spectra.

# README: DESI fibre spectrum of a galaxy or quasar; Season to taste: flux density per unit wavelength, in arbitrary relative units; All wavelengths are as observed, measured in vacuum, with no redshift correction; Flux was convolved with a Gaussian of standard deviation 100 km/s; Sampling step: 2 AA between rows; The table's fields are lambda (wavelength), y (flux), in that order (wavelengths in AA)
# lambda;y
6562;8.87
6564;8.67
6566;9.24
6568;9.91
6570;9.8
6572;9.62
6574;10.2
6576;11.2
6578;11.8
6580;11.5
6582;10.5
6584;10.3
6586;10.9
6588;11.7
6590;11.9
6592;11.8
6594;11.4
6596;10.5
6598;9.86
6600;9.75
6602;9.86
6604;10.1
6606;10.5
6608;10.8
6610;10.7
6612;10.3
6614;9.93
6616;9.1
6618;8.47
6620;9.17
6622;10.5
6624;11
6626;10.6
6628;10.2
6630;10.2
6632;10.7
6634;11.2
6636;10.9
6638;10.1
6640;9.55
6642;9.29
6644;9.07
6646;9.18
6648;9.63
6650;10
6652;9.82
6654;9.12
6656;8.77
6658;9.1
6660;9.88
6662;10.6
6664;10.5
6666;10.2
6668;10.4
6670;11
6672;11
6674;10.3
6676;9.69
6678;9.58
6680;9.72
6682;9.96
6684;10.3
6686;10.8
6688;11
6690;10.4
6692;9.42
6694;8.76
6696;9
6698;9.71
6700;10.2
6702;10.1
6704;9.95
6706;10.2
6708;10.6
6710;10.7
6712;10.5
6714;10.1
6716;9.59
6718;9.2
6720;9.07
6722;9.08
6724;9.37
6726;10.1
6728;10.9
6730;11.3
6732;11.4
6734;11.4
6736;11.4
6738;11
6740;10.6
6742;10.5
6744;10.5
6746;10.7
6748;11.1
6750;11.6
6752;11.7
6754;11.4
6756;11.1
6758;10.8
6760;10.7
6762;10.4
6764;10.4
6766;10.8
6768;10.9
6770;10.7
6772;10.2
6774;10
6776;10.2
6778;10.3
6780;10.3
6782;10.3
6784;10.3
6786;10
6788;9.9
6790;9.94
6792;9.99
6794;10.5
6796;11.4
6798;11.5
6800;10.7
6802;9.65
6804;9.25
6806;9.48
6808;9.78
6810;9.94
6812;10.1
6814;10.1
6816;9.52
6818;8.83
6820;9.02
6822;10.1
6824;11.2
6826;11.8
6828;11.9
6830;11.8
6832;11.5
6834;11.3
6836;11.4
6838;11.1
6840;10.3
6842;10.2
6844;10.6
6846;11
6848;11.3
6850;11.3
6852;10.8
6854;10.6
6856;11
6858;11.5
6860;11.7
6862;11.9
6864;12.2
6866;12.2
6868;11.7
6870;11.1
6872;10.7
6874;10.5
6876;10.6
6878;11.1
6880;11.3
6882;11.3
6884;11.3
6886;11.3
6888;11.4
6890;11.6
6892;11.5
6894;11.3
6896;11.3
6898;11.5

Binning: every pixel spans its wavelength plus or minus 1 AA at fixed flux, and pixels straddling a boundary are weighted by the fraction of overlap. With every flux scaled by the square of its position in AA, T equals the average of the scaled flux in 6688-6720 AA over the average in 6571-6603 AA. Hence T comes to 0.9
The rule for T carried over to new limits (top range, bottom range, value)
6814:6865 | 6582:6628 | 1.13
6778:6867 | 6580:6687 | 1.11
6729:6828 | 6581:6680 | 1.08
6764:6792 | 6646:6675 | 1.07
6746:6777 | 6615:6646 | 1.13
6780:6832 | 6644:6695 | 1.08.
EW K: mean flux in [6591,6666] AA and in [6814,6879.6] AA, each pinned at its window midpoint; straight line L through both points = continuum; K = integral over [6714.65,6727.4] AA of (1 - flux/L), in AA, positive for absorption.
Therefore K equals 1.2 AA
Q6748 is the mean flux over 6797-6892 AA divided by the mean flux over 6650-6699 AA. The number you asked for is 1.09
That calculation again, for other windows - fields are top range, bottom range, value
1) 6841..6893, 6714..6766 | 1.06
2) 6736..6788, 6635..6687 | 1.07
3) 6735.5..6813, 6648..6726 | 1.06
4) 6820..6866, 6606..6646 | 1.11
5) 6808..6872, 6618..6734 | 1.09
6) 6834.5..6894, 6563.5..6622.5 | 1.08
